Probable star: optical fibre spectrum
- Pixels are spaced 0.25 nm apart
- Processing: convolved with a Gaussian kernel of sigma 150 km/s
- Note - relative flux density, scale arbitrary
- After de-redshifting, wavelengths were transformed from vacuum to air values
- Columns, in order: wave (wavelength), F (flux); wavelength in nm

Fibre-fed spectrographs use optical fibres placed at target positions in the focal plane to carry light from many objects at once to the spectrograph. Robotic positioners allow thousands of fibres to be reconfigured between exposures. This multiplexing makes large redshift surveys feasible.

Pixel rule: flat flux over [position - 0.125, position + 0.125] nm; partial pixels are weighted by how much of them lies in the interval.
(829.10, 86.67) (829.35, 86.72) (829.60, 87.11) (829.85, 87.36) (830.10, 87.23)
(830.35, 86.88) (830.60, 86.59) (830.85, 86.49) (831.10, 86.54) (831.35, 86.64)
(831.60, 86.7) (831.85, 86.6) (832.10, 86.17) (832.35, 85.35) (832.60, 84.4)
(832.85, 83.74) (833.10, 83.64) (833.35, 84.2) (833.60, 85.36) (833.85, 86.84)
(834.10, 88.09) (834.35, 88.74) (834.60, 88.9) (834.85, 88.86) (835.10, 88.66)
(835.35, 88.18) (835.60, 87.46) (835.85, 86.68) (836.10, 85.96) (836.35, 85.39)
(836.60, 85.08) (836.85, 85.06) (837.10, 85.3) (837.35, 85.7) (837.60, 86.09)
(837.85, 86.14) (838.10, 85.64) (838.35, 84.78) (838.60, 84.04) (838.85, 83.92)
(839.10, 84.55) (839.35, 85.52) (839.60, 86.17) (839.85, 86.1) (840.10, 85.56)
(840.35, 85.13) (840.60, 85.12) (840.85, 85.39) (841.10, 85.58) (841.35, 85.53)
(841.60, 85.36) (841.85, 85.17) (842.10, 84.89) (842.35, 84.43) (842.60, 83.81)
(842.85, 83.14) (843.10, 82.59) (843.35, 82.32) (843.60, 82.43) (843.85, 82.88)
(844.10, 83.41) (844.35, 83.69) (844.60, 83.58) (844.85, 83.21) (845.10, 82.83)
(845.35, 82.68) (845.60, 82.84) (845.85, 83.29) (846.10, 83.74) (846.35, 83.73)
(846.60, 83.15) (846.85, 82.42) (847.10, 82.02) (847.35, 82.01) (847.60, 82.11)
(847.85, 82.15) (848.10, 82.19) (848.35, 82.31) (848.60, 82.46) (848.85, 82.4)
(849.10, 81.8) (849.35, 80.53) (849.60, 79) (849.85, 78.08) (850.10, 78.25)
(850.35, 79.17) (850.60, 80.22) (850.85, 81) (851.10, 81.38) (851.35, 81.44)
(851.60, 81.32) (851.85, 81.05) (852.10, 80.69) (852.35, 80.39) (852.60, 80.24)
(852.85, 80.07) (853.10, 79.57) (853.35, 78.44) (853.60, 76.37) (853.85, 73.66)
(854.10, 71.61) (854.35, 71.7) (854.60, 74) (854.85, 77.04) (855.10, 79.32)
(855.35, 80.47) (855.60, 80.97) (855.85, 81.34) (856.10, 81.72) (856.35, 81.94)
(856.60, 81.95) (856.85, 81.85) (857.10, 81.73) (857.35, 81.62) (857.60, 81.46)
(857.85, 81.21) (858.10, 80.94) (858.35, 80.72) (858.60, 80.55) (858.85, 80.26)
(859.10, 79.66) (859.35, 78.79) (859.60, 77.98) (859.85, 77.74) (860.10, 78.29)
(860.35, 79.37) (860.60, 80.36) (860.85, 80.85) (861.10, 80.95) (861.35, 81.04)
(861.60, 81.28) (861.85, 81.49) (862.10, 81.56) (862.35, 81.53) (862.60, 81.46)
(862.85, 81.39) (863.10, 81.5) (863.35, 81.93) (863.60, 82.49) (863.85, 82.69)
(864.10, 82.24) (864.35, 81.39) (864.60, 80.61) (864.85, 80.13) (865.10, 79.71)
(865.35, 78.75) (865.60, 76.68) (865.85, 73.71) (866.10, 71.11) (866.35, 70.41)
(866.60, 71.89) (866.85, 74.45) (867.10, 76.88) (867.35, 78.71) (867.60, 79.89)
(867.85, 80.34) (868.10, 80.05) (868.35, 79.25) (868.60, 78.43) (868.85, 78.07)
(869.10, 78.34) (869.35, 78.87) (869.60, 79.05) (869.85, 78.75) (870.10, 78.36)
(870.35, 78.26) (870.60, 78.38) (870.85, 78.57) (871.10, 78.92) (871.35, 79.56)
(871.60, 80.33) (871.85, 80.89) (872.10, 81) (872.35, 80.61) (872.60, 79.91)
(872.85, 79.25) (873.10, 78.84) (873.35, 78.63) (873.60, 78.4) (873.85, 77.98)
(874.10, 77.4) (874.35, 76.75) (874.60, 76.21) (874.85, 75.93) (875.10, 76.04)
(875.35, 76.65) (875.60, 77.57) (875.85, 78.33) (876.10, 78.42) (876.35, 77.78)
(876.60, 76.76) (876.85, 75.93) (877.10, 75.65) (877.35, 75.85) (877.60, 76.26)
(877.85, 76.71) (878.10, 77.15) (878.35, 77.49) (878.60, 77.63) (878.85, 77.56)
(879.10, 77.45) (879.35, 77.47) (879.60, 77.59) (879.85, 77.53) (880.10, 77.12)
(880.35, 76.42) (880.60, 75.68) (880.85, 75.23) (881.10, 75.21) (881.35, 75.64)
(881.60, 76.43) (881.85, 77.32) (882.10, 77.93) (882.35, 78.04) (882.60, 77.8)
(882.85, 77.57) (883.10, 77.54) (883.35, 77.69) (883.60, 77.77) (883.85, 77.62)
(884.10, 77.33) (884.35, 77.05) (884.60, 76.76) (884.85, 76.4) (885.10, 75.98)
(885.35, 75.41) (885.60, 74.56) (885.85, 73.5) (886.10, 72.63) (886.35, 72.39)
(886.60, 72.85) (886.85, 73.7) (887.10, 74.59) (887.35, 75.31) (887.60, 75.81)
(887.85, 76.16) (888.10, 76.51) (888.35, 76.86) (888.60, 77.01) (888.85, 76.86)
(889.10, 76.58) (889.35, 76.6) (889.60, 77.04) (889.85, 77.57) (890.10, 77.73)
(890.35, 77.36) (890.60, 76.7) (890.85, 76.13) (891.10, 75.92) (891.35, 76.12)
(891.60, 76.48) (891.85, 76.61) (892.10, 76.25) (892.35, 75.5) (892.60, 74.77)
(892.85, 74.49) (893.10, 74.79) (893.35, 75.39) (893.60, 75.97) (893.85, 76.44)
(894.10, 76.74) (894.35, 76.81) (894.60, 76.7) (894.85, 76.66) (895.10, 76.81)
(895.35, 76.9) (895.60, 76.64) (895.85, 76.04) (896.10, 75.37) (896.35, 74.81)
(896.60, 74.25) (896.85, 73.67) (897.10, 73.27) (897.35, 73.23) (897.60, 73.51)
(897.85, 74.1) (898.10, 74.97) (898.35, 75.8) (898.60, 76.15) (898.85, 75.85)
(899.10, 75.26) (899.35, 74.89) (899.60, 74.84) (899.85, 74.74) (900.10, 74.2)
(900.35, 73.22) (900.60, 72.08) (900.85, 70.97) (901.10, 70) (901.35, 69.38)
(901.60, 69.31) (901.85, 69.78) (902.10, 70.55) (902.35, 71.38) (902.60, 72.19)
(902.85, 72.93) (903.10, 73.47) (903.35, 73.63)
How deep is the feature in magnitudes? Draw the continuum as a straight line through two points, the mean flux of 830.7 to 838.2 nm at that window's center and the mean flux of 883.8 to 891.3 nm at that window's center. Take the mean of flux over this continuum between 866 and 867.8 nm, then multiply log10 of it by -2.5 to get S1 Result 0.068 mag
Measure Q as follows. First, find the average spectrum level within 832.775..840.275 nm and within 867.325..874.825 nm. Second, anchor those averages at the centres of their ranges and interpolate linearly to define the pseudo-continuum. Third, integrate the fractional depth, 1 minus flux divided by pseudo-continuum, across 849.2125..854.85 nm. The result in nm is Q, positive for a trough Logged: 0.29 nm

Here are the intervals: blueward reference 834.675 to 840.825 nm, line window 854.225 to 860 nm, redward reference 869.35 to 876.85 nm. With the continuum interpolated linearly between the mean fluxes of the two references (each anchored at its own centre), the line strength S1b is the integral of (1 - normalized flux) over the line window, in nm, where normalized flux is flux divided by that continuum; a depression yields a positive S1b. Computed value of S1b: 0.141 nm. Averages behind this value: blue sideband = 85.9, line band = 79.8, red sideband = 78.4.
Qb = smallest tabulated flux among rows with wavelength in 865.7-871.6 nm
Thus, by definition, 70.41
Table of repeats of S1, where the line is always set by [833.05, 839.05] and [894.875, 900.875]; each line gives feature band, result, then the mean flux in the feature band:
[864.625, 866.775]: 0.07 mag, 75.5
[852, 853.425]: 0.04 mag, 79.9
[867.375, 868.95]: 0.01 mag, 79.3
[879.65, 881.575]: 0.02 mag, 76.2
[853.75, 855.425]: 0.10 mag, 75.3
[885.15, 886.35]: 0.04 mag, 74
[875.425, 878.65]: 0.02 mag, 77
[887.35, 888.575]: 0.00 mag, 76.3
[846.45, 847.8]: 0.02 mag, 82.4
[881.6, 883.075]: 0.00 mag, 77.6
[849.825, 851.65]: 0.04 mag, 80.2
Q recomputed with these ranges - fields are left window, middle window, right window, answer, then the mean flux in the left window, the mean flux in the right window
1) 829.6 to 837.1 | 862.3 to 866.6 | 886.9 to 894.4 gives 0.10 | 86.5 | 76.2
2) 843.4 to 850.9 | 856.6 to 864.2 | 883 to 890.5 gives -0.08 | 82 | 76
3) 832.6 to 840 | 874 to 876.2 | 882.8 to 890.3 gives 0.04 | 86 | 76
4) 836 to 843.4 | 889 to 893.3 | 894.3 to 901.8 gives -0.04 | 85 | 74.3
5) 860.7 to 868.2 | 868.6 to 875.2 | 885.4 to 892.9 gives -0.04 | 79.2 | 75.7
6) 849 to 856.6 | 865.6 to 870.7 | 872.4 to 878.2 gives 0.05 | 79.1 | 77.4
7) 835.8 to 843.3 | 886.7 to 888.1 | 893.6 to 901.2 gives 0.03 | 85.1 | 74.9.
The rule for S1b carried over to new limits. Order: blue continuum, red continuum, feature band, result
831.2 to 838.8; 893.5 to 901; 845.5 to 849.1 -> 0.06 nm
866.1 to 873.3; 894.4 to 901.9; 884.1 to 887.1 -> 0.05 nm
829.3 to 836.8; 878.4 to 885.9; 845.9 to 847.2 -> 0.01 nm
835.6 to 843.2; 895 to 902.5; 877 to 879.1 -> 0.02 nm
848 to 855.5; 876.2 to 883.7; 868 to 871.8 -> -0.06 nm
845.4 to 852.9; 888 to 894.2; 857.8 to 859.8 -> 0.01 nm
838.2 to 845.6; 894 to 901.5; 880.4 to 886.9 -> 0.08 nm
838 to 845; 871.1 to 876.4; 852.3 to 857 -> 0.20 nm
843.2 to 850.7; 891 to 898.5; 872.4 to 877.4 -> 0.05 nm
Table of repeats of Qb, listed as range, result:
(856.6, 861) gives 77.74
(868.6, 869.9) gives 78.07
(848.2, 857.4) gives 71.61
